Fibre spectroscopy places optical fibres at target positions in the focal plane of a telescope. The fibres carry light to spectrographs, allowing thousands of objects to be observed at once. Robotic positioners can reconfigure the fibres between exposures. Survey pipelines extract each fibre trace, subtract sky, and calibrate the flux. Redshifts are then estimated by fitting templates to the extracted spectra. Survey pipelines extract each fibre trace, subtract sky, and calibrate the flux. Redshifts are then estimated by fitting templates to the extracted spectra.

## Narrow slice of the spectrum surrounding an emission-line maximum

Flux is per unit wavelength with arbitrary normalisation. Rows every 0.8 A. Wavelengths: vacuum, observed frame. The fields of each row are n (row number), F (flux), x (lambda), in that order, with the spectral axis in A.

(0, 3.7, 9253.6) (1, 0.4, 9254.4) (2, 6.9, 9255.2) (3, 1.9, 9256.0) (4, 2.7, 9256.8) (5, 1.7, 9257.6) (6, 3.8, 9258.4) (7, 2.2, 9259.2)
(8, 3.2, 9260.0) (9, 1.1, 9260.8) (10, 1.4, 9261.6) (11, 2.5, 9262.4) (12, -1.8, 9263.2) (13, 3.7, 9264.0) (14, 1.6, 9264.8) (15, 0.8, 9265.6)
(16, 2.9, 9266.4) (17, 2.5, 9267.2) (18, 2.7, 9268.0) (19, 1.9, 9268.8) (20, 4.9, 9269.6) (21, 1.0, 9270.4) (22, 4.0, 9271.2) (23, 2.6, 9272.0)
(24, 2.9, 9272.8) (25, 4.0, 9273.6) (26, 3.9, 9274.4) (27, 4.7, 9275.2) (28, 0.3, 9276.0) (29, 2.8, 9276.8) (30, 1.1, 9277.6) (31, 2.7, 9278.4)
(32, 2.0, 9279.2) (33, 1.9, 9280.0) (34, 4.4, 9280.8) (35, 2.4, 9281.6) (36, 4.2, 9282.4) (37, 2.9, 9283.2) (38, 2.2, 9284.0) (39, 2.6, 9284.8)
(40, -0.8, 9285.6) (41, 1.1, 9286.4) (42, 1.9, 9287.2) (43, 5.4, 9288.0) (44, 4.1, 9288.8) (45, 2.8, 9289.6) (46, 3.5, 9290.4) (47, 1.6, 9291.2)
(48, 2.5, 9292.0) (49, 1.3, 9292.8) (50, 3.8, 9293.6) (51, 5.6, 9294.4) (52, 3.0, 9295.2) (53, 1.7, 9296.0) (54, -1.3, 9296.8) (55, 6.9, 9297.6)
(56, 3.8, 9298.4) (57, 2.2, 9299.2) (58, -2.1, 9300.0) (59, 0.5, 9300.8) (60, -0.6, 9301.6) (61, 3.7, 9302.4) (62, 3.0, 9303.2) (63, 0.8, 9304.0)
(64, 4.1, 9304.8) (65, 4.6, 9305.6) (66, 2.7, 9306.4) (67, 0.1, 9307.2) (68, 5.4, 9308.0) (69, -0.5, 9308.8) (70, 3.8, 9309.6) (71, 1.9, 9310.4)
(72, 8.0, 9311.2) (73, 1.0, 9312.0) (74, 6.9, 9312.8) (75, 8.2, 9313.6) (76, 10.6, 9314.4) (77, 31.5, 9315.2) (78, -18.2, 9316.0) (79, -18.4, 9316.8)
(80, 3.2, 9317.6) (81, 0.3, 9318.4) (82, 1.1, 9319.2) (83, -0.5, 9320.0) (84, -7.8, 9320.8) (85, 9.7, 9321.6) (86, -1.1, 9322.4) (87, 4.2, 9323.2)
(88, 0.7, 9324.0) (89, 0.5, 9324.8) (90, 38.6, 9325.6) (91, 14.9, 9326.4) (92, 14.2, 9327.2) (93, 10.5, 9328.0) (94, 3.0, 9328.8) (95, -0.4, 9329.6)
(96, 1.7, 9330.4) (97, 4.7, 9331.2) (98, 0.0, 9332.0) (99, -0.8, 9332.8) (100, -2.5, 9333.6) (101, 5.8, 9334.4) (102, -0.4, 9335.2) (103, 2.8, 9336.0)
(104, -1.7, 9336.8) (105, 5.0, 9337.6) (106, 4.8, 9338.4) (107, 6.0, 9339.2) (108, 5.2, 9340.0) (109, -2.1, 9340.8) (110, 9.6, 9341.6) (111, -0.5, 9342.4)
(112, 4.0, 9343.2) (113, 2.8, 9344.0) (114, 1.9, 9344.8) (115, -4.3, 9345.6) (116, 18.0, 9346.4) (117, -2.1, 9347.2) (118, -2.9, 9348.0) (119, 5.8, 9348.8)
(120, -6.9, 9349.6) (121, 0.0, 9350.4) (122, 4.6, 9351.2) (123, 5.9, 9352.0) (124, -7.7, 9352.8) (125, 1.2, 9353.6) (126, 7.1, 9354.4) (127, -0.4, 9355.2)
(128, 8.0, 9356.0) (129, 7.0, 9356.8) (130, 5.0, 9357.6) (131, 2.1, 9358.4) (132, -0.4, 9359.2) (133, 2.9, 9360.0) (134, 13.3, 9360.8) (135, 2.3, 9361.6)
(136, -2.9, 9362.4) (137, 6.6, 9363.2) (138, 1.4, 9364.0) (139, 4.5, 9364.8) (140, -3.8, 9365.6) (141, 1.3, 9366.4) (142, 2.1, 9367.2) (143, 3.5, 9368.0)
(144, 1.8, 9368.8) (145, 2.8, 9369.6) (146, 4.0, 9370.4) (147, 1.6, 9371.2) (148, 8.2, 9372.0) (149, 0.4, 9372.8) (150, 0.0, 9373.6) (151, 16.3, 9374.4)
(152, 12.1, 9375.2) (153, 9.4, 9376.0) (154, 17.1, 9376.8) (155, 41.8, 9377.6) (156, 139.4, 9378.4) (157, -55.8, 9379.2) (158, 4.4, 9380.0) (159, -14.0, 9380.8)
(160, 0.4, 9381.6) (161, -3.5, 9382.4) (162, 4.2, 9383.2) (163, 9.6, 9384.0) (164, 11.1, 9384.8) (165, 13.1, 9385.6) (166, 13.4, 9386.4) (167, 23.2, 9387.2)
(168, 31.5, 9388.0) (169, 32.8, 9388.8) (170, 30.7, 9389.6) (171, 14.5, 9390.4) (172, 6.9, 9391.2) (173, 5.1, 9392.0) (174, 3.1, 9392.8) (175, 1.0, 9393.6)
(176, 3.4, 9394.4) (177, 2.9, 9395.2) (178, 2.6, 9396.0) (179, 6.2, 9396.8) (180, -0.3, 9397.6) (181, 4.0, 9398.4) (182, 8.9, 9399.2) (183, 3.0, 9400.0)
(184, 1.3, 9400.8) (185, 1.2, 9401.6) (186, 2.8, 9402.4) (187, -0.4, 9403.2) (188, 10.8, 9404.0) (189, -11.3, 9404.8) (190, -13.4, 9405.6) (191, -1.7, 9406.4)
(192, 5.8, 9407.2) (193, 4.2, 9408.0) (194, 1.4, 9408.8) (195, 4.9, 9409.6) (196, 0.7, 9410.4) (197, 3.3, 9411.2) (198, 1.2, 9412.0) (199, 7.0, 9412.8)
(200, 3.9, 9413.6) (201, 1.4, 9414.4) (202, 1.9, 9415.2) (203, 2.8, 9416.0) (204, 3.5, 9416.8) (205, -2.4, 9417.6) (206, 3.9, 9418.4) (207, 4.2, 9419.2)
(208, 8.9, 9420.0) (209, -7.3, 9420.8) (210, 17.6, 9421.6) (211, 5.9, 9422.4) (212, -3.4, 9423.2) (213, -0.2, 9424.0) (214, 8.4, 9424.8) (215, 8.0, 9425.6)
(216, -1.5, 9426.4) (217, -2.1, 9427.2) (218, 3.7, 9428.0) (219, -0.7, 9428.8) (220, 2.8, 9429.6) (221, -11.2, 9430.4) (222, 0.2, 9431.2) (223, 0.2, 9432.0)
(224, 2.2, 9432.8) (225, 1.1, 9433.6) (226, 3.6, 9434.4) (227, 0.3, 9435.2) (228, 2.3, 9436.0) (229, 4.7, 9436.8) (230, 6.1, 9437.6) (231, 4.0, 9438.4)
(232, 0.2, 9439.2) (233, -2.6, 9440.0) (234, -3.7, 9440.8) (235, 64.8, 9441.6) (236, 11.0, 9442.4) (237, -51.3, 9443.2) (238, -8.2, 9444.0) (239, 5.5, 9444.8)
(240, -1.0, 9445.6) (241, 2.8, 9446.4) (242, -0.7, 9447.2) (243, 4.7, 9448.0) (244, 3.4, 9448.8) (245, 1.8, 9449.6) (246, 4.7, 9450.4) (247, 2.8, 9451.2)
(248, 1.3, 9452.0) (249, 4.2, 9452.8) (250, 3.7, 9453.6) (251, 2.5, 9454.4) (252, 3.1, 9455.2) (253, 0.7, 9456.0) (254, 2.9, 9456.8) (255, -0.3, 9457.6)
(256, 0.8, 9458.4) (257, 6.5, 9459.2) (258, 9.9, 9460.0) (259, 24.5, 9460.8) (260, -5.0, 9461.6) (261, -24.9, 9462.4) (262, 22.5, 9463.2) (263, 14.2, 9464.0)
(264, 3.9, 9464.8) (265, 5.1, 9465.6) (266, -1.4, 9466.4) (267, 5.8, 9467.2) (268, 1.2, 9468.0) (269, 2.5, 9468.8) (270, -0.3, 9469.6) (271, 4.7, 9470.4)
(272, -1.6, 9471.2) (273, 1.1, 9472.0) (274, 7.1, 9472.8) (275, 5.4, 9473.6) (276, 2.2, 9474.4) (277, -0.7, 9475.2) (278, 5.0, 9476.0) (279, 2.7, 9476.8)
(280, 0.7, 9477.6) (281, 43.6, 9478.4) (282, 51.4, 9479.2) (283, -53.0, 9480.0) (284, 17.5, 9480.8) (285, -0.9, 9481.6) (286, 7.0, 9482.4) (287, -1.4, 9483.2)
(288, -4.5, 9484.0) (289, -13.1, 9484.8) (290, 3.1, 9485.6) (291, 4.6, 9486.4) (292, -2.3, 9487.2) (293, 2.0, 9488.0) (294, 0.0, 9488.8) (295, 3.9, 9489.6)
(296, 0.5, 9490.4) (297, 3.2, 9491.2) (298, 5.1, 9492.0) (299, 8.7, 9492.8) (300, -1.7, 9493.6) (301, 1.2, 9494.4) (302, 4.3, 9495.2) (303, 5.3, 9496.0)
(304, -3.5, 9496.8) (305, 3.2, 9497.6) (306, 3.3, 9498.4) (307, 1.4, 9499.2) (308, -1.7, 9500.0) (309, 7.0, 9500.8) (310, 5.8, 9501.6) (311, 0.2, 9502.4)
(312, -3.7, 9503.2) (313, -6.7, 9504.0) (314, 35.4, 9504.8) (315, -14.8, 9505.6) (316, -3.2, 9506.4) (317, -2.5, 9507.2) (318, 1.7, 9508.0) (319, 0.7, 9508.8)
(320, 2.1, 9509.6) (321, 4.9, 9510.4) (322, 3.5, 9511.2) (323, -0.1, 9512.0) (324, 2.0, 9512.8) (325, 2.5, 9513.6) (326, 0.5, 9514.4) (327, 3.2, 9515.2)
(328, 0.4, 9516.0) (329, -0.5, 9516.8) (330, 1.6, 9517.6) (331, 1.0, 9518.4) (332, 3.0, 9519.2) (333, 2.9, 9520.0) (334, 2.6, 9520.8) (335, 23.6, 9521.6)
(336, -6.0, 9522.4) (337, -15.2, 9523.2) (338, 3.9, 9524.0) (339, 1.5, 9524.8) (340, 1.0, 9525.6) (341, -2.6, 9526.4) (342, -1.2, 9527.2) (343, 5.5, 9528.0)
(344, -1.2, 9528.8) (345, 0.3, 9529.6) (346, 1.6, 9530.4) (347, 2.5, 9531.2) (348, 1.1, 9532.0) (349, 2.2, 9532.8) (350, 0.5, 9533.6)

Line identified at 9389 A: Hbeta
